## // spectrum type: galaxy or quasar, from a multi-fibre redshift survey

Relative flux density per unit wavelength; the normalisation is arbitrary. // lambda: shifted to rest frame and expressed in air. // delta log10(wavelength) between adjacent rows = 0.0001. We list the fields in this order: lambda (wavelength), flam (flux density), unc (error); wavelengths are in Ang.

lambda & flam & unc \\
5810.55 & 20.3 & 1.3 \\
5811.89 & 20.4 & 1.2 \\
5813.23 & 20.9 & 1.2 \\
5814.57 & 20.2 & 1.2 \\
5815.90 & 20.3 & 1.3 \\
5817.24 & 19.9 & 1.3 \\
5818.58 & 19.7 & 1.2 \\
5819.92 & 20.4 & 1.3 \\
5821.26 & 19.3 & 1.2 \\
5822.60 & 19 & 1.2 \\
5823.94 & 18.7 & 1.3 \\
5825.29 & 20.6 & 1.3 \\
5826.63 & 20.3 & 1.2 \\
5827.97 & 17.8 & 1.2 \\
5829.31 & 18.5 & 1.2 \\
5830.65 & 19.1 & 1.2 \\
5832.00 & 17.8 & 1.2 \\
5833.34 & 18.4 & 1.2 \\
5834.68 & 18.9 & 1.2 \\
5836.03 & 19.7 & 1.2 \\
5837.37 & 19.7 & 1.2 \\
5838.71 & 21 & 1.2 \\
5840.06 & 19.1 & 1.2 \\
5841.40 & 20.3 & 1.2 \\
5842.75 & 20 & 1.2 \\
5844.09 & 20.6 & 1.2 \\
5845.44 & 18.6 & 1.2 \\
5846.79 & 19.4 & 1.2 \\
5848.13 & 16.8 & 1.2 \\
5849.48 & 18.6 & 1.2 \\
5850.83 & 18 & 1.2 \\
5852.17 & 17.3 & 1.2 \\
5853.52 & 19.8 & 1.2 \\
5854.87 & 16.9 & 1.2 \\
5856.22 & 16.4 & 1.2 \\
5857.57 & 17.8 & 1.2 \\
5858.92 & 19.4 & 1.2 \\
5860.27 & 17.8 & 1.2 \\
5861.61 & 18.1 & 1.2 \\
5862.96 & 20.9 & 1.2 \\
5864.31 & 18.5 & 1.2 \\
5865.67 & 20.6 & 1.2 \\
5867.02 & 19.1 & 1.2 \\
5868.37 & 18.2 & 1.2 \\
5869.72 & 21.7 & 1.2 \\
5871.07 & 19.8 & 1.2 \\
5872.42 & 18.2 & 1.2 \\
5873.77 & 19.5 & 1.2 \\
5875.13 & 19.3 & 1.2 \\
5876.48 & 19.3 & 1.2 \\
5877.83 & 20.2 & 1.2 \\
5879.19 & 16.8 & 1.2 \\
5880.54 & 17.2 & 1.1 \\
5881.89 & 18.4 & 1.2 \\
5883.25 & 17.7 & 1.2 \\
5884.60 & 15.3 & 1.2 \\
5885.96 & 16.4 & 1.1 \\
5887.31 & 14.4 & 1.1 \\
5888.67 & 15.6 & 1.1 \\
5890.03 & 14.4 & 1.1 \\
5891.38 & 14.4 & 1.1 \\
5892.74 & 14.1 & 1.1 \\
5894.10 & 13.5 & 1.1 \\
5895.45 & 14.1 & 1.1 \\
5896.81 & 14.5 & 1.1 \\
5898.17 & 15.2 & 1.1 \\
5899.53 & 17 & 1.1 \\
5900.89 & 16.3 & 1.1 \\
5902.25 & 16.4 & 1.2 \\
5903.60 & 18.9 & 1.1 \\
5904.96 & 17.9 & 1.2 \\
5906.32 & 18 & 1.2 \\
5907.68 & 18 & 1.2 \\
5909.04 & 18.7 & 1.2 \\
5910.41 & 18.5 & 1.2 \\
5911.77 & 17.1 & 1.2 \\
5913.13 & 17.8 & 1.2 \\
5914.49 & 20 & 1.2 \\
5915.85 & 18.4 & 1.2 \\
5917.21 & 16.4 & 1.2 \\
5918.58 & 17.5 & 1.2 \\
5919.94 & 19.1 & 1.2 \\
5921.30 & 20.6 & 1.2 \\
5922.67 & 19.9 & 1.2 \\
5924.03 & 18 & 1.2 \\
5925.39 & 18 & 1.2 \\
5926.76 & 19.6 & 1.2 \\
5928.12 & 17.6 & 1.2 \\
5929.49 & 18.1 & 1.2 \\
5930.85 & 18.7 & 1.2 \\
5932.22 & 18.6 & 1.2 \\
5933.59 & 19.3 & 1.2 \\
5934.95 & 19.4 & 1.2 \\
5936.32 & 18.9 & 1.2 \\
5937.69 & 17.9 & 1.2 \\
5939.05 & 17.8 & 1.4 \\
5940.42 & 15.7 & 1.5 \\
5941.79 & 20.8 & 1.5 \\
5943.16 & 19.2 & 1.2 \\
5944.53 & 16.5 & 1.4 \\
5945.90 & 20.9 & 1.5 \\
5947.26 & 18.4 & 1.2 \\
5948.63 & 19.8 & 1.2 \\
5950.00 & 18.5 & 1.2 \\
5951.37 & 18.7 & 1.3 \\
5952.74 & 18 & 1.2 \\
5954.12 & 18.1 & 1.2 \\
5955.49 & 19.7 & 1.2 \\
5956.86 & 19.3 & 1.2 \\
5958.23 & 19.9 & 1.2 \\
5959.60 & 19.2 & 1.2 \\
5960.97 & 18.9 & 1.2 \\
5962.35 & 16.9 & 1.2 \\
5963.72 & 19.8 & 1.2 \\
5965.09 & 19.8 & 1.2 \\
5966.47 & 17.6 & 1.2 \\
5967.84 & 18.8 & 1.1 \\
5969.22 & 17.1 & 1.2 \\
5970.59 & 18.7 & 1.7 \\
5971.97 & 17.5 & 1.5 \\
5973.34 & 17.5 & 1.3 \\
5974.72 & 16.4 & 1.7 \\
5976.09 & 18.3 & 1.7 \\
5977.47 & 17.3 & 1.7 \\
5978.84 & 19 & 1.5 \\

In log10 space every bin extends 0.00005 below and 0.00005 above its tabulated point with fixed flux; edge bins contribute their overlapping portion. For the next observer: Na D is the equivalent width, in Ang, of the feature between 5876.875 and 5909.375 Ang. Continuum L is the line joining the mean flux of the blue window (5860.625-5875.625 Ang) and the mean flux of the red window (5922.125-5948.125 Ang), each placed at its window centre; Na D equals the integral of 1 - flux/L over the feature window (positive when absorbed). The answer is 4.6 Ang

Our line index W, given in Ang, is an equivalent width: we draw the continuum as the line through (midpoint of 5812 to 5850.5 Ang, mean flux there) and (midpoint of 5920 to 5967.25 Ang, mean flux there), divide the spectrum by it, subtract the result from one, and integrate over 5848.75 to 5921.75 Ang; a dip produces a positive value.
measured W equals 5.6 Ang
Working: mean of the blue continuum 19.4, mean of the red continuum 18.8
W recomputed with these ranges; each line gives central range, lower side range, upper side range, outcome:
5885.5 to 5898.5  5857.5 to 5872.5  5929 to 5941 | 2.9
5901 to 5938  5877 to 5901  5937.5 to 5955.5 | -2.4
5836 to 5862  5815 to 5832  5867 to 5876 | 0.9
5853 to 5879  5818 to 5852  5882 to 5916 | -1.6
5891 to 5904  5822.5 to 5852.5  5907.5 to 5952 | 2.3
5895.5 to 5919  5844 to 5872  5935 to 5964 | 1.7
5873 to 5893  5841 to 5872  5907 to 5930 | 1.9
